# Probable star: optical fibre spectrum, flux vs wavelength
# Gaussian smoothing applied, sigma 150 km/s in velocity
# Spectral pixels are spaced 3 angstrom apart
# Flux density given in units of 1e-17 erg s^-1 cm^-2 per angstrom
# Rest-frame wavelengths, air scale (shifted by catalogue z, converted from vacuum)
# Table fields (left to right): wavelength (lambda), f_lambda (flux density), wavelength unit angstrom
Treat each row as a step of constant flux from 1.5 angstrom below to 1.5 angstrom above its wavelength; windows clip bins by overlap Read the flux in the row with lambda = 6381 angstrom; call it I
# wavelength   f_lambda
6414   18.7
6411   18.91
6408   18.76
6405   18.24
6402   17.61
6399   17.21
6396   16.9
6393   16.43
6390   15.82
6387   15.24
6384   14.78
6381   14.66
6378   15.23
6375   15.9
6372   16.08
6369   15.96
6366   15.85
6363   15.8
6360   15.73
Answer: 14.66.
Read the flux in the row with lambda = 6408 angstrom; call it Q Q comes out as 18.76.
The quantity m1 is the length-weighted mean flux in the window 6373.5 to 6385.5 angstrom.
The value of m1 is 15.1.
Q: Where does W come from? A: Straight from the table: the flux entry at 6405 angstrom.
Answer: 18.24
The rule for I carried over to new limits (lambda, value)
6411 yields 18.91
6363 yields 15.8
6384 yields 14.78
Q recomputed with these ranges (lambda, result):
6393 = 16.43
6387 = 15.24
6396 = 16.9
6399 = 17.21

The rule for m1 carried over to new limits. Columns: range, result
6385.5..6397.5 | 16.1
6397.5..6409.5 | 18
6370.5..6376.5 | 16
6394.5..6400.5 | 17.1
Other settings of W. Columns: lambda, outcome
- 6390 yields 15.82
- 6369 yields 15.96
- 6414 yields 18.7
